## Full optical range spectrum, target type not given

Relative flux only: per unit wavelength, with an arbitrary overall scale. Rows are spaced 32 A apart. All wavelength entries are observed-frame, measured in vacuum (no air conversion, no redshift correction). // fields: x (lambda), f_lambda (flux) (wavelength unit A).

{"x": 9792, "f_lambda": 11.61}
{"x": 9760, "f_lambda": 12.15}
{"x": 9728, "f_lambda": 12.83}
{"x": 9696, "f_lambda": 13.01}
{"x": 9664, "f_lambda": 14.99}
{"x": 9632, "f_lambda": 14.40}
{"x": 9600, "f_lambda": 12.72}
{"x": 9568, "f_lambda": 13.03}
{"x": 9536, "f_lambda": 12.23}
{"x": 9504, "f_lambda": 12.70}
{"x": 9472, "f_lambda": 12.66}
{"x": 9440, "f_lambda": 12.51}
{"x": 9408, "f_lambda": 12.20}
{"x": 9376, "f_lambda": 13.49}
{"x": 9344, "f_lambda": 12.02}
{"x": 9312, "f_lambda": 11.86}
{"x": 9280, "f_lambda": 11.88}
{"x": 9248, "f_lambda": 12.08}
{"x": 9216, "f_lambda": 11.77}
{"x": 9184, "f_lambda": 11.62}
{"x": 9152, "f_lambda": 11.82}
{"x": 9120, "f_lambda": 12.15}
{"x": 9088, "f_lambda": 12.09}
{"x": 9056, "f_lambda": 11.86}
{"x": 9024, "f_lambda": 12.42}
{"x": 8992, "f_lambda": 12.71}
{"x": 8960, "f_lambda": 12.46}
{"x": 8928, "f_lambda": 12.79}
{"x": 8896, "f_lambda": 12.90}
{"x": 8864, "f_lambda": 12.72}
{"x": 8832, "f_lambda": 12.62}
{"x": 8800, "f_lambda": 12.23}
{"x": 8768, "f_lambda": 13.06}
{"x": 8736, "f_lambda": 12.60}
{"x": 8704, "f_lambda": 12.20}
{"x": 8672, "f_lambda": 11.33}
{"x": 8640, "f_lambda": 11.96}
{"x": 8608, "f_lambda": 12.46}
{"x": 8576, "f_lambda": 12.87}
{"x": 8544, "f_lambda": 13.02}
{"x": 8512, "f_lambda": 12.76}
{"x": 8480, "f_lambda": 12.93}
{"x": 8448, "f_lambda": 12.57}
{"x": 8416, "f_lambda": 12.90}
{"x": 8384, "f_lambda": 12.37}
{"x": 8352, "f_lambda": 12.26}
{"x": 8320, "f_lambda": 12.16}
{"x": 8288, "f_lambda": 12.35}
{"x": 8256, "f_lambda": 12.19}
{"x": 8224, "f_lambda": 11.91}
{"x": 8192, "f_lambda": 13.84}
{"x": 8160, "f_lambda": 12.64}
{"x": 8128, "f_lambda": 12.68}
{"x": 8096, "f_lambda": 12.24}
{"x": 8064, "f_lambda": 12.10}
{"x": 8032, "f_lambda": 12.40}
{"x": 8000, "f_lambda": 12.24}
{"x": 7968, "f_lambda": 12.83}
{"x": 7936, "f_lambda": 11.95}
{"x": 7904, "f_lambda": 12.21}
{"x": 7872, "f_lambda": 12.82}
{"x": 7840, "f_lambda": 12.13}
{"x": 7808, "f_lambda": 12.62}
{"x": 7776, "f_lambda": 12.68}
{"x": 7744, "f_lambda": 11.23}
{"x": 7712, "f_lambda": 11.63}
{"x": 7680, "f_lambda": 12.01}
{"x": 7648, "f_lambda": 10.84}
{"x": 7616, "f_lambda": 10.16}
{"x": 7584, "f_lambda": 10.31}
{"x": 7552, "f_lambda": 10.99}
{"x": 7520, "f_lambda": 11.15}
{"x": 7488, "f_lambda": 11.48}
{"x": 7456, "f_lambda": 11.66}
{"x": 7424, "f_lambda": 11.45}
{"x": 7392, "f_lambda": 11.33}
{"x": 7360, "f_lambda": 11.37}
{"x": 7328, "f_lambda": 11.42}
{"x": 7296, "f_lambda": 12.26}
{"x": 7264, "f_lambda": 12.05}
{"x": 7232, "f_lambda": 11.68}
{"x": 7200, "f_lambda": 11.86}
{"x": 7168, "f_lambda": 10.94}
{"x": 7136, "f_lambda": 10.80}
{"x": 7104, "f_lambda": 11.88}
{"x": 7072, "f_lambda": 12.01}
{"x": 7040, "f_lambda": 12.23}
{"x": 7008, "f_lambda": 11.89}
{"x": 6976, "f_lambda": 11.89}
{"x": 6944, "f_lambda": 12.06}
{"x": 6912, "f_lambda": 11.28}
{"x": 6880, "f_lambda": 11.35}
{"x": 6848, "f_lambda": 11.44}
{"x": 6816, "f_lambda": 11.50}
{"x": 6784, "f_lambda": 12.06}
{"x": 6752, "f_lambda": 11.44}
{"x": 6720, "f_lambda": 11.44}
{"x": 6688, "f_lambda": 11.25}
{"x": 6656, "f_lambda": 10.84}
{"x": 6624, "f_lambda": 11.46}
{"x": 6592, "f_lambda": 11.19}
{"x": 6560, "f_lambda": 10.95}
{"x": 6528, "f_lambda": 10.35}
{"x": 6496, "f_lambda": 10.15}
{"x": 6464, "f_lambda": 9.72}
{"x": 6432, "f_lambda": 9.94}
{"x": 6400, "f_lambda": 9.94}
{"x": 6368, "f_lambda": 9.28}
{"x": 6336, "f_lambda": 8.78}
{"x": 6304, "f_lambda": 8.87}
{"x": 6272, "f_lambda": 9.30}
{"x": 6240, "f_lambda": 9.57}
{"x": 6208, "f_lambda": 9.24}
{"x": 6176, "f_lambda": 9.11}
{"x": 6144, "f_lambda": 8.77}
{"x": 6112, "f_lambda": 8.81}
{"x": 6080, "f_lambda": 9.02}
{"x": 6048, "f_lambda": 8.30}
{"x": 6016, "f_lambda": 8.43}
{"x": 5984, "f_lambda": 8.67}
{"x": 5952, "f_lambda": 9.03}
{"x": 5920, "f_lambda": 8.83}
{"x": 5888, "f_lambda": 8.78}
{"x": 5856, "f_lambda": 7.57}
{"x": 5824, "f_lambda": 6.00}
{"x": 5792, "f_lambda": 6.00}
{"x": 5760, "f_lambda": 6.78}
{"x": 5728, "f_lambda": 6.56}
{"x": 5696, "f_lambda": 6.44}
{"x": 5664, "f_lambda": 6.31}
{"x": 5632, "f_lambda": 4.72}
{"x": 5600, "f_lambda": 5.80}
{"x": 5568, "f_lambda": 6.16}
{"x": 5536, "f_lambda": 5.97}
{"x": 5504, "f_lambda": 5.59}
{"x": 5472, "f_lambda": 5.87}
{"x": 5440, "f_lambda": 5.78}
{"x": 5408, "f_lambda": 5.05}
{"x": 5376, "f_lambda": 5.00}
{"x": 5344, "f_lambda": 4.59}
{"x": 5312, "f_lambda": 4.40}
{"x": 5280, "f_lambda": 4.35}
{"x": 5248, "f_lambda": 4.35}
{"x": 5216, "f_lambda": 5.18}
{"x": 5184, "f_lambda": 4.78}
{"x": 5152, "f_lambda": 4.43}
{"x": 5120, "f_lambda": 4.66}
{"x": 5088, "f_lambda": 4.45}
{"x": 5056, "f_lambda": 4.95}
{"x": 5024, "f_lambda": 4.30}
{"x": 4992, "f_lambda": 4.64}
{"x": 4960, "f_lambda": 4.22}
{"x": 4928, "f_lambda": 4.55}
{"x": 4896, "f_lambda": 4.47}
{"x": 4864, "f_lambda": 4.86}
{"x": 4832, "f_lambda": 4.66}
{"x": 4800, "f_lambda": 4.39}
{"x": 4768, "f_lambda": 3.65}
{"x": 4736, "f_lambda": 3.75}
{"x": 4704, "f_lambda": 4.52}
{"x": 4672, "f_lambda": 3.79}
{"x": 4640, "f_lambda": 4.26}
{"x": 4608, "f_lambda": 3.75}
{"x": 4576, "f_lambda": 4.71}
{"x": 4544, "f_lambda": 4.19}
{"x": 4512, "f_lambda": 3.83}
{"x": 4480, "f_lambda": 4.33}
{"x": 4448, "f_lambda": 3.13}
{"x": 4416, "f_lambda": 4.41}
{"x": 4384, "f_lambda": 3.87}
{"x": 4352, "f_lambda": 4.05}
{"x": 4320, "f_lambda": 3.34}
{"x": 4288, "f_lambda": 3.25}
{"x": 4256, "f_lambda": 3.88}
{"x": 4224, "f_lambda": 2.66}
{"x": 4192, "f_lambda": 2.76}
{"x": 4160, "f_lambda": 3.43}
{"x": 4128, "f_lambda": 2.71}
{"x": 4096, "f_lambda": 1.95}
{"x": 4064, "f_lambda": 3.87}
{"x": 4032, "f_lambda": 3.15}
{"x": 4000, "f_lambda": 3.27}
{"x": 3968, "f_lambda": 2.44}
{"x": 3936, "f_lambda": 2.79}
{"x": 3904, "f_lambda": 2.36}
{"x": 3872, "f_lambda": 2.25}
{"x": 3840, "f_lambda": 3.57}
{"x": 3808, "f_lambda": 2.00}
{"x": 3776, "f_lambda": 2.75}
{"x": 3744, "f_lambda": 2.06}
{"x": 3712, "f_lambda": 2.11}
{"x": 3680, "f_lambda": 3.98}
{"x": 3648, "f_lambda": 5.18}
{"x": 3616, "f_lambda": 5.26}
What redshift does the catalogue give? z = 0.469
